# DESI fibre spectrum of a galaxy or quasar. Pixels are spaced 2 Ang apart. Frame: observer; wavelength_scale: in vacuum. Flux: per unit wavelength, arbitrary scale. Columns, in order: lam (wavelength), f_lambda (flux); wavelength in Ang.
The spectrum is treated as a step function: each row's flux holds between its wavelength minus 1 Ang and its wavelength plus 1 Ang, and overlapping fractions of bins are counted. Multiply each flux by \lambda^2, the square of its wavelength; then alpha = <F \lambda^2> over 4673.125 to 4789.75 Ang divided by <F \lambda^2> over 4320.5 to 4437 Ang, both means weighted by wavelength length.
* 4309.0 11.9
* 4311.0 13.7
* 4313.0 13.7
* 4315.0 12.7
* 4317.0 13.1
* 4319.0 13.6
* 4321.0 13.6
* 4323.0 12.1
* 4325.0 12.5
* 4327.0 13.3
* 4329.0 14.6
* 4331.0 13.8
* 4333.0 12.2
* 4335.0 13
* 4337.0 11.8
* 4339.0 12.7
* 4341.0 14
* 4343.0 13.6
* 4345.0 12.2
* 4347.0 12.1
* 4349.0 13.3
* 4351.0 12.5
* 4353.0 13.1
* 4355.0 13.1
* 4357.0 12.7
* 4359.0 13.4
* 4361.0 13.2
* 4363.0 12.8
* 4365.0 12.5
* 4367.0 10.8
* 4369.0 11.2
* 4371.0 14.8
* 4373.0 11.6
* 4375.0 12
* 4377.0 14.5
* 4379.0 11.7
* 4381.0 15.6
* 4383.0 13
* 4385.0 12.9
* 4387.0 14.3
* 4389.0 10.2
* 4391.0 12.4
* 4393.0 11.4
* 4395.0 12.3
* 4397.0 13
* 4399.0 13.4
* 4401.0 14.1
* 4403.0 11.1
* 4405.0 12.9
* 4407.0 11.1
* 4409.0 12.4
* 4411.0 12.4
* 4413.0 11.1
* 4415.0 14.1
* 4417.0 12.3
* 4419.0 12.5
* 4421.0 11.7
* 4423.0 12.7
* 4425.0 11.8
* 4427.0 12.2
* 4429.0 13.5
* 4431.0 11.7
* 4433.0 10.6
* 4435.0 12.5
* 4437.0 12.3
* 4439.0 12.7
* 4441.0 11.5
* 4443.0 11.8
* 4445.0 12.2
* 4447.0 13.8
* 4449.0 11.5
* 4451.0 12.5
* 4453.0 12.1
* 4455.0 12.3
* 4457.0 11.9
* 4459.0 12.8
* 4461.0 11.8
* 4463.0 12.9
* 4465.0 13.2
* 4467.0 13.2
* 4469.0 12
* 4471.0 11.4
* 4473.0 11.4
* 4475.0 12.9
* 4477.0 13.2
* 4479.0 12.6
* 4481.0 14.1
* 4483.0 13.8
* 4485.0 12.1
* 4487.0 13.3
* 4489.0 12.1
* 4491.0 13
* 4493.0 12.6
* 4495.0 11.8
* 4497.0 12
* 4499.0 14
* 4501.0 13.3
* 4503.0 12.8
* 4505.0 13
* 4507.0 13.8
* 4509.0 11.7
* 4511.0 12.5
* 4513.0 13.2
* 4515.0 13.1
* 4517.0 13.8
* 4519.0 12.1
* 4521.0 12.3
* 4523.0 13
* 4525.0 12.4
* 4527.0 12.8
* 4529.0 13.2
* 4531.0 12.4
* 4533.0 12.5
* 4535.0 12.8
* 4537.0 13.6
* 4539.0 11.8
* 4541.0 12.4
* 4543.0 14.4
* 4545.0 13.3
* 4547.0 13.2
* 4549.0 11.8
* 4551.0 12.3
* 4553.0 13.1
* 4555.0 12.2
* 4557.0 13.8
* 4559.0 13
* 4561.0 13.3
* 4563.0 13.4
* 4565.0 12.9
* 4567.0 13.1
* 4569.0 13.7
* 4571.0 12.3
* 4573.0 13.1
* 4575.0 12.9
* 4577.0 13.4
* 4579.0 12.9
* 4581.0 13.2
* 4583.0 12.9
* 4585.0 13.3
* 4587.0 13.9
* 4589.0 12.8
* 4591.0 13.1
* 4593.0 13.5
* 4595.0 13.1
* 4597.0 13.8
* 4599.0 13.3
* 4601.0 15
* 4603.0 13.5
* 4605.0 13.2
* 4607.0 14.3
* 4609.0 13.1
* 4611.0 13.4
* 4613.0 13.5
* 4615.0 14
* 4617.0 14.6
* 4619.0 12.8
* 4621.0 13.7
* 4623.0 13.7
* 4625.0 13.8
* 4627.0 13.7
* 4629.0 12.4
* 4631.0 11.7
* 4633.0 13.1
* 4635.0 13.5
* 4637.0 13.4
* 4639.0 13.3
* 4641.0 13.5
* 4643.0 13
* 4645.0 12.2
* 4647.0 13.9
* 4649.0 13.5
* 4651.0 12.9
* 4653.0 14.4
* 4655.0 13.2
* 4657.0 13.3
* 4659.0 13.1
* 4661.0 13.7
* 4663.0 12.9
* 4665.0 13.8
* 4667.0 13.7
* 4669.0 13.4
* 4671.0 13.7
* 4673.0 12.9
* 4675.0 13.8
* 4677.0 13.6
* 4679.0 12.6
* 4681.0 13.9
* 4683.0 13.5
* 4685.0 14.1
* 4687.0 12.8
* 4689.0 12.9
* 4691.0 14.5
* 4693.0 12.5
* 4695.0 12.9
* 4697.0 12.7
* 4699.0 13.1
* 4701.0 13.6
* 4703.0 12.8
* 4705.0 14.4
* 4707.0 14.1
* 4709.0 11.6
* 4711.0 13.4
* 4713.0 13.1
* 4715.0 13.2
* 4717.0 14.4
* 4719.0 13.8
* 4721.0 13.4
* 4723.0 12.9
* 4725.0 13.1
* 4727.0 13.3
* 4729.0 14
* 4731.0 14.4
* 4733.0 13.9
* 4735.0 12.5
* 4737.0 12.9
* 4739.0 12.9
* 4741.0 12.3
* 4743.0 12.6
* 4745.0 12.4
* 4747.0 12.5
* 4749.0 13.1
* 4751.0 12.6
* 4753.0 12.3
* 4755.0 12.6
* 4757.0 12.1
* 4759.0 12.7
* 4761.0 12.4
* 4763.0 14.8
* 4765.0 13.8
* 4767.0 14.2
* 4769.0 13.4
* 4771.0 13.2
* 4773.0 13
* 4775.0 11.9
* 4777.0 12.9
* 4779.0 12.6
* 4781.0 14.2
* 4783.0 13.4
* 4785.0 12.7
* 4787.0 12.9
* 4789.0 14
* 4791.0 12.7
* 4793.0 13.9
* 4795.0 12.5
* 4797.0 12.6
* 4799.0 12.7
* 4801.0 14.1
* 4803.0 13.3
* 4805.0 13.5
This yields 1.22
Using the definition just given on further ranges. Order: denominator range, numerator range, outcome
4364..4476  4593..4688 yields 1.19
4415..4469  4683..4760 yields 1.20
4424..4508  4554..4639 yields 1.13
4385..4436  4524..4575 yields 1.12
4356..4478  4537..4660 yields 1.15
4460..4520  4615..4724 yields 1.13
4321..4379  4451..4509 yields 1.05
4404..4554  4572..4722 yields 1.14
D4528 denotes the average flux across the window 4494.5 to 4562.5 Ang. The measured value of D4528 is 12.9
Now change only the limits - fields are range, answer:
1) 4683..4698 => 13.2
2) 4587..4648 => 13.4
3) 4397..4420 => 12.5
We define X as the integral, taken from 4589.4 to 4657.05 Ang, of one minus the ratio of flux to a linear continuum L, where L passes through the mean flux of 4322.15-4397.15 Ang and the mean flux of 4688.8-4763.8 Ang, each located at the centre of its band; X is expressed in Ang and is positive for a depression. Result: -2.0 Ang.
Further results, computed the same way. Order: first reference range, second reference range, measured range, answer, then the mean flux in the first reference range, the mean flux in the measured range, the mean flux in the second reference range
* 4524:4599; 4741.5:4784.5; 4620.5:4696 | -1.9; 13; 13.3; 13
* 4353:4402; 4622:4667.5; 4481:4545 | 0.9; 12.8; 12.9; 13.3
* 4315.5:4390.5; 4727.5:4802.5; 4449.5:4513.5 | 1.5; 12.9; 12.7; 13.1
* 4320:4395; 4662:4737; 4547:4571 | 0.4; 12.8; 12.9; 13.4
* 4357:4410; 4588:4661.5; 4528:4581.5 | 0.9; 12.6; 13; 13.4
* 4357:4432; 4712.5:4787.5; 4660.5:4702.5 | -1.1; 12.6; 13.4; 13.1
